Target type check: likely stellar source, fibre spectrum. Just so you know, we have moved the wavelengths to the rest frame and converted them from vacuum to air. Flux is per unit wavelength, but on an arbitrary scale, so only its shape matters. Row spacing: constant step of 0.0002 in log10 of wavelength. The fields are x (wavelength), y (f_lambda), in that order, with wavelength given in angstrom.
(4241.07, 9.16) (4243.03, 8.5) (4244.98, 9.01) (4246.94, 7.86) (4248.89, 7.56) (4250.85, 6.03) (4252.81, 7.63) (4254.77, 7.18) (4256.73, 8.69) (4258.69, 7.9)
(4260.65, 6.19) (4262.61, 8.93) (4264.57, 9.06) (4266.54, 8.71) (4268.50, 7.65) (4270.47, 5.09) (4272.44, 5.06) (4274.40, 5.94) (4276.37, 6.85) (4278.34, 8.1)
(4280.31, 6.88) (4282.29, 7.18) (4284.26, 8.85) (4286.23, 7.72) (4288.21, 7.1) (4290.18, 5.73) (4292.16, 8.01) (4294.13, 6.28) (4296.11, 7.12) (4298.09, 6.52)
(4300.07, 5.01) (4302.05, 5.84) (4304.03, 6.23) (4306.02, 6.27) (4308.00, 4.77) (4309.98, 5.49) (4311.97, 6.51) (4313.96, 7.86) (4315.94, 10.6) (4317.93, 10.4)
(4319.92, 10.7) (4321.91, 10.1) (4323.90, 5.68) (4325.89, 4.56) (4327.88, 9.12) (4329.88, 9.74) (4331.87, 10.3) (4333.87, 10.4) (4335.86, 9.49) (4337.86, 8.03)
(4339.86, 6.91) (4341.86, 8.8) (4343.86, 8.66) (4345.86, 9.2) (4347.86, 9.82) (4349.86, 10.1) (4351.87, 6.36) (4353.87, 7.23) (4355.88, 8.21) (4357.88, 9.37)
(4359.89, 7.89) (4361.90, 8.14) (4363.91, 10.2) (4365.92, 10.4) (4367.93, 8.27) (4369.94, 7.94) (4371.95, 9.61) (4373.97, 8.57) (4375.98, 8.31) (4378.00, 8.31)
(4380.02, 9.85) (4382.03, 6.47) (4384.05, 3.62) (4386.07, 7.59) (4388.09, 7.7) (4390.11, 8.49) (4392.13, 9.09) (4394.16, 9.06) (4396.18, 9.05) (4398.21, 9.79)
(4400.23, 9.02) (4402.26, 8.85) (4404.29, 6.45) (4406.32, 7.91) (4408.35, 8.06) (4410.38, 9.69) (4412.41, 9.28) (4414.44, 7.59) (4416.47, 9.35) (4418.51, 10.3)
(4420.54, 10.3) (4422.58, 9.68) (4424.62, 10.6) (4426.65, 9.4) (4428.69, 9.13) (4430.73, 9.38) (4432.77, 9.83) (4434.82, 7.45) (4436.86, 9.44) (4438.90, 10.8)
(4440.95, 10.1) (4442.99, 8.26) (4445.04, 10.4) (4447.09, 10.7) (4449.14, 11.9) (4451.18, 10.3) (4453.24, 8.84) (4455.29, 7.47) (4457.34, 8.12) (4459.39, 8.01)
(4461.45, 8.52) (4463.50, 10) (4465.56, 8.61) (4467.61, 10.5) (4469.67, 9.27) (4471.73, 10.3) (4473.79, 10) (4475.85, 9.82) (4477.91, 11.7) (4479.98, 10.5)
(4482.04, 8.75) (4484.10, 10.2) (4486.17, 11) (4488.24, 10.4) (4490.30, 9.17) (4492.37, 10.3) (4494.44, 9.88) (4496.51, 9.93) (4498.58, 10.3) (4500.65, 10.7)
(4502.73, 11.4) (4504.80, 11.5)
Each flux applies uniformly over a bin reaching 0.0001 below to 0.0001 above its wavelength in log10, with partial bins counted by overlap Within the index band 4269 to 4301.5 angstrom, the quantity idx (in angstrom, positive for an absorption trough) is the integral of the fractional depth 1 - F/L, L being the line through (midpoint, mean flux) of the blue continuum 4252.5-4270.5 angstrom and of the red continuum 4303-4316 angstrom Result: 2.14 angstrom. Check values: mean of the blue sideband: 7.85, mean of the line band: 6.72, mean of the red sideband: 6.55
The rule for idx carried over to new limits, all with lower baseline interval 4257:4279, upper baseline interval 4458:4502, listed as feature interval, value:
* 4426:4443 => -0.07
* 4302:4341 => -0.33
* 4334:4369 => -1.67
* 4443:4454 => -0.88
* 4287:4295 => 0.78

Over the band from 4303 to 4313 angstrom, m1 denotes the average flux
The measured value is 5.86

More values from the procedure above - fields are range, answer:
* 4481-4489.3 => 10.1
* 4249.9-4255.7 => 6.95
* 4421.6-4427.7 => 9.9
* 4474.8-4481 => 10.7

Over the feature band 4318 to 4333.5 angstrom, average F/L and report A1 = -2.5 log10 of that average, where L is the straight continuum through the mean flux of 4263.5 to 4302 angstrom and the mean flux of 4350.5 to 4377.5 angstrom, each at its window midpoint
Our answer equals -0.13 mag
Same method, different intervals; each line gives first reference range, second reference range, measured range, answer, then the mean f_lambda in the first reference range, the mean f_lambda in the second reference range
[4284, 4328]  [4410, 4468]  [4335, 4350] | -0.13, 7.18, 9.43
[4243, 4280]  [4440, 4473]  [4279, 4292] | 0.05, 7.43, 9.46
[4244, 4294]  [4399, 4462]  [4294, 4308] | 0.26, 7.38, 9.21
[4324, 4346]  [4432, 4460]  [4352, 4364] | 0.06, 8.51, 9.42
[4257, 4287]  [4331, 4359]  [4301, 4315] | 0.29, 7.37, 8.77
